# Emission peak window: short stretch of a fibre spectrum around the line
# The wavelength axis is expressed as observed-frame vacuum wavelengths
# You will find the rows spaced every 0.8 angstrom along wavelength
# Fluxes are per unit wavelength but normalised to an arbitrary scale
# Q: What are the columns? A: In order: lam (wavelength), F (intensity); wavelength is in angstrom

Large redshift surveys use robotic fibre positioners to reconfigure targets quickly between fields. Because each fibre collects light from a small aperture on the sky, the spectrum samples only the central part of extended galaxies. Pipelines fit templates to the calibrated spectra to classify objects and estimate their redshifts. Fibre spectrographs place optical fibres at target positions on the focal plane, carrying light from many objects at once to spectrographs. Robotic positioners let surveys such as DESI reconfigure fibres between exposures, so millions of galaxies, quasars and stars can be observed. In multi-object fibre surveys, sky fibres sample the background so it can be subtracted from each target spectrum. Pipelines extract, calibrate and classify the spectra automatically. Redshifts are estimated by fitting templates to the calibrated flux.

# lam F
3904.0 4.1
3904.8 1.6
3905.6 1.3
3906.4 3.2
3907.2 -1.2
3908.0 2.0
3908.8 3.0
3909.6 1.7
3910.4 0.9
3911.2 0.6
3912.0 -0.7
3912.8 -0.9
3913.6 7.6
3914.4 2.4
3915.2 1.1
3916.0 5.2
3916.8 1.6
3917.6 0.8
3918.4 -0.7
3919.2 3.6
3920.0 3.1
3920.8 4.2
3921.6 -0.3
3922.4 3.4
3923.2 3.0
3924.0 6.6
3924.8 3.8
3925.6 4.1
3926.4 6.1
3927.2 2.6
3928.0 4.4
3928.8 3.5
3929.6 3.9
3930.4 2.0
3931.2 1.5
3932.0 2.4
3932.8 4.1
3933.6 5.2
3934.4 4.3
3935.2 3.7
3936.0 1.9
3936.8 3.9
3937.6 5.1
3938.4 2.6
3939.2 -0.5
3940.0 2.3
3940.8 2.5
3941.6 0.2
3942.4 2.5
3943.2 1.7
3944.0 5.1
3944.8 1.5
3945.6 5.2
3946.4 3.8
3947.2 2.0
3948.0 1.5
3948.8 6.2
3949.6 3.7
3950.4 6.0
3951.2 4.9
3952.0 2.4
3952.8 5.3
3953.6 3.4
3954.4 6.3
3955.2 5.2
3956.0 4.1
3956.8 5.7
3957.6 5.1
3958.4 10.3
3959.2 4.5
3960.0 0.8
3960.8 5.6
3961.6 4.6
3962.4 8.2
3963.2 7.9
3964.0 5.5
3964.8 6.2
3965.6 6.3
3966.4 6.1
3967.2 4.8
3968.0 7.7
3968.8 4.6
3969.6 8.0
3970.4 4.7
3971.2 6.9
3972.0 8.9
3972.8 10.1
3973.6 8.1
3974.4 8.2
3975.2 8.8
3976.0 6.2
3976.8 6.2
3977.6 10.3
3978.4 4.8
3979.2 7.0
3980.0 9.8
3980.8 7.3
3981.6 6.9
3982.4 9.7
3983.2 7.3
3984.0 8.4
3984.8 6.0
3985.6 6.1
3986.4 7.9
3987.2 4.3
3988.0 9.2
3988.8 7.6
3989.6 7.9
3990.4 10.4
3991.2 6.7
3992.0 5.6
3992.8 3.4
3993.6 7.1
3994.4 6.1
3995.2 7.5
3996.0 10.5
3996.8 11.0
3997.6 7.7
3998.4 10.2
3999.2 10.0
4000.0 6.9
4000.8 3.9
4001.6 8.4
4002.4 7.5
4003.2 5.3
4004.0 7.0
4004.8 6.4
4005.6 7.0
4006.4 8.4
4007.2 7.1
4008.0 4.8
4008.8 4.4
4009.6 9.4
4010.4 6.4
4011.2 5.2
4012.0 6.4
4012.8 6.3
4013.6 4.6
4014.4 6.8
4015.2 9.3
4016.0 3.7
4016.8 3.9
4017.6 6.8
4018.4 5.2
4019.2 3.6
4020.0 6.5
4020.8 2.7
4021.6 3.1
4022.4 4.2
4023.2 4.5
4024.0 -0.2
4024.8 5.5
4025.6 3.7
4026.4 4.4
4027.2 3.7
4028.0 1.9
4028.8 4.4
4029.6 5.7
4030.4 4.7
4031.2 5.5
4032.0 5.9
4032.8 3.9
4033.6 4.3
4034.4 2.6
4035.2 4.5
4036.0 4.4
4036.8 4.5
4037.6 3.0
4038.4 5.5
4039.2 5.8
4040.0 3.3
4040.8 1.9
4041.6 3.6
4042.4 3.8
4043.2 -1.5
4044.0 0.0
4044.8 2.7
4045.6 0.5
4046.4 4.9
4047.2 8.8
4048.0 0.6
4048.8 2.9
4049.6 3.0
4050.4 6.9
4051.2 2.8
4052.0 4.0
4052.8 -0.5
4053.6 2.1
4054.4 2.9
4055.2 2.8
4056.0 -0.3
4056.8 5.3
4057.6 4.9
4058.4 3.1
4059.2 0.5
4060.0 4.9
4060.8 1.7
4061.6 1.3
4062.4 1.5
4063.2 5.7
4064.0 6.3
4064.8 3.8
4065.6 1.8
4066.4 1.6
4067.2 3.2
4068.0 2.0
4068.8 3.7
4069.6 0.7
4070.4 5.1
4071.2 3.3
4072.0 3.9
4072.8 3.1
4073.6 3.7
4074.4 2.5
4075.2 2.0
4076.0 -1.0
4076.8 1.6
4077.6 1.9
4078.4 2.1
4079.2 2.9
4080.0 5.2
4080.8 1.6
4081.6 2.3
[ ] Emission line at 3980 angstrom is C IV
